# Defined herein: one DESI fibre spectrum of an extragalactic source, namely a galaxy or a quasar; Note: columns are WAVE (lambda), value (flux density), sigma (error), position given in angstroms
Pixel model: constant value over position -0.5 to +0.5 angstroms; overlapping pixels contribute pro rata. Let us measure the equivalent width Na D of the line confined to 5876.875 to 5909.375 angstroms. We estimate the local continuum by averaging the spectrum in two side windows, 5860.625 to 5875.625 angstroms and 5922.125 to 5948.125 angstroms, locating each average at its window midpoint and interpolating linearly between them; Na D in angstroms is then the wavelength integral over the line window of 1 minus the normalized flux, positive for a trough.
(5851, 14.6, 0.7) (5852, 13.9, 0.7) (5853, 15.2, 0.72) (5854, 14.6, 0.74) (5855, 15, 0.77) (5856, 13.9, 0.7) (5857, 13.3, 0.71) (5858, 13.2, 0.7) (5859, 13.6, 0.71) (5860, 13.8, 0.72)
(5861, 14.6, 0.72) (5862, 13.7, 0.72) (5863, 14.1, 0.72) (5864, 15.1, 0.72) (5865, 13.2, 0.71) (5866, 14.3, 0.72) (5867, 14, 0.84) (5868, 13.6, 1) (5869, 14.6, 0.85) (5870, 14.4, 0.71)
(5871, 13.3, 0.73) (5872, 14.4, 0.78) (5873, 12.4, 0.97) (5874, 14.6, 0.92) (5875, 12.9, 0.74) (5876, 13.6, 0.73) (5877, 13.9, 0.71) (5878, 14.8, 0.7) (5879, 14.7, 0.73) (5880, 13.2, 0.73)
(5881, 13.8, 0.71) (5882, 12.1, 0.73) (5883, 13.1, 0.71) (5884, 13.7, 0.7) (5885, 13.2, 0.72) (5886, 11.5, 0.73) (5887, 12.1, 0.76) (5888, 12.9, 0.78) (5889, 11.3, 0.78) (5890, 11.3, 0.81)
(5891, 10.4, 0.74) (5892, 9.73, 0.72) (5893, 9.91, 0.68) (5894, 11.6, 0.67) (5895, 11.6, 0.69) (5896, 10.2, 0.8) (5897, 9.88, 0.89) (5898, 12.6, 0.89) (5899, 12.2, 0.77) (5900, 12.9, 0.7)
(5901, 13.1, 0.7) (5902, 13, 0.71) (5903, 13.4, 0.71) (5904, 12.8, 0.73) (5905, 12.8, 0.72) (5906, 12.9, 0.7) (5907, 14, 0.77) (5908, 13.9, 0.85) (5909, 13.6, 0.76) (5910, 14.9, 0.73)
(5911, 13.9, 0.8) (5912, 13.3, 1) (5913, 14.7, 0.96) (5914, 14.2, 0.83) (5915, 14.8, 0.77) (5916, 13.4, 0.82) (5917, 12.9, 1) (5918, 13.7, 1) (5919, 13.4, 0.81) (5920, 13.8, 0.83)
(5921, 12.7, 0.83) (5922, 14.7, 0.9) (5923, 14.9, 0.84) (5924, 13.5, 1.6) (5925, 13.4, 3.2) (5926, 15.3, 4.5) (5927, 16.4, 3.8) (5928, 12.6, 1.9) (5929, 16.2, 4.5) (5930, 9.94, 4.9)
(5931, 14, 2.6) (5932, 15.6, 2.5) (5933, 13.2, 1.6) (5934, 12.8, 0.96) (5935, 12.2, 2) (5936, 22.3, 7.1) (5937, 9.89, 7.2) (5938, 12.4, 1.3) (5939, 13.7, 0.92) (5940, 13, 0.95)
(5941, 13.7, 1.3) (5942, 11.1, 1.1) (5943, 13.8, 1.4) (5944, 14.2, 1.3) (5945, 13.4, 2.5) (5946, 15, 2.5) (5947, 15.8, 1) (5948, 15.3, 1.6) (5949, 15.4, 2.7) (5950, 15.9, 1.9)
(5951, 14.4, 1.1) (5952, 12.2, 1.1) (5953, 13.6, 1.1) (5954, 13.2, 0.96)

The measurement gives 3.5 angstroms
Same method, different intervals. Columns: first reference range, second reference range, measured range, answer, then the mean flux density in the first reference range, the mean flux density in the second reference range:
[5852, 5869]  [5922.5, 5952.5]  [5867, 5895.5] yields 2.52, 14.1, 14.1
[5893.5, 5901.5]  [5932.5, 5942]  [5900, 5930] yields -2.97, 11.8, 13.6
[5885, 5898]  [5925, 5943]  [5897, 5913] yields -1.62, 11.2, 13.8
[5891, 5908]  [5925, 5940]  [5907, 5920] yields -1.04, 12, 14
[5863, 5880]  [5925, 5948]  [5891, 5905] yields 2.22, 14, 14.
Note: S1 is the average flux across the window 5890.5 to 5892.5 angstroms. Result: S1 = 10.1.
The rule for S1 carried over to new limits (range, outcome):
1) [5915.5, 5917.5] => 13.2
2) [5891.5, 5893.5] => 9.82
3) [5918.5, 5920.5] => 13.6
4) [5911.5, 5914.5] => 14.1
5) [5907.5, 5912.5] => 13.9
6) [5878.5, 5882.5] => 13.4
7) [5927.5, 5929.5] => 14.4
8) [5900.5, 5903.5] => 13.2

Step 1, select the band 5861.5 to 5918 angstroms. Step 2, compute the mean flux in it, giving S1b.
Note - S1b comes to 13.1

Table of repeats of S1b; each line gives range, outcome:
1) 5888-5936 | 13.1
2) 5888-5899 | 11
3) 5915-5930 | 14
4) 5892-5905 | 11.9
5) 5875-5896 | 12.4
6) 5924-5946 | 13.8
